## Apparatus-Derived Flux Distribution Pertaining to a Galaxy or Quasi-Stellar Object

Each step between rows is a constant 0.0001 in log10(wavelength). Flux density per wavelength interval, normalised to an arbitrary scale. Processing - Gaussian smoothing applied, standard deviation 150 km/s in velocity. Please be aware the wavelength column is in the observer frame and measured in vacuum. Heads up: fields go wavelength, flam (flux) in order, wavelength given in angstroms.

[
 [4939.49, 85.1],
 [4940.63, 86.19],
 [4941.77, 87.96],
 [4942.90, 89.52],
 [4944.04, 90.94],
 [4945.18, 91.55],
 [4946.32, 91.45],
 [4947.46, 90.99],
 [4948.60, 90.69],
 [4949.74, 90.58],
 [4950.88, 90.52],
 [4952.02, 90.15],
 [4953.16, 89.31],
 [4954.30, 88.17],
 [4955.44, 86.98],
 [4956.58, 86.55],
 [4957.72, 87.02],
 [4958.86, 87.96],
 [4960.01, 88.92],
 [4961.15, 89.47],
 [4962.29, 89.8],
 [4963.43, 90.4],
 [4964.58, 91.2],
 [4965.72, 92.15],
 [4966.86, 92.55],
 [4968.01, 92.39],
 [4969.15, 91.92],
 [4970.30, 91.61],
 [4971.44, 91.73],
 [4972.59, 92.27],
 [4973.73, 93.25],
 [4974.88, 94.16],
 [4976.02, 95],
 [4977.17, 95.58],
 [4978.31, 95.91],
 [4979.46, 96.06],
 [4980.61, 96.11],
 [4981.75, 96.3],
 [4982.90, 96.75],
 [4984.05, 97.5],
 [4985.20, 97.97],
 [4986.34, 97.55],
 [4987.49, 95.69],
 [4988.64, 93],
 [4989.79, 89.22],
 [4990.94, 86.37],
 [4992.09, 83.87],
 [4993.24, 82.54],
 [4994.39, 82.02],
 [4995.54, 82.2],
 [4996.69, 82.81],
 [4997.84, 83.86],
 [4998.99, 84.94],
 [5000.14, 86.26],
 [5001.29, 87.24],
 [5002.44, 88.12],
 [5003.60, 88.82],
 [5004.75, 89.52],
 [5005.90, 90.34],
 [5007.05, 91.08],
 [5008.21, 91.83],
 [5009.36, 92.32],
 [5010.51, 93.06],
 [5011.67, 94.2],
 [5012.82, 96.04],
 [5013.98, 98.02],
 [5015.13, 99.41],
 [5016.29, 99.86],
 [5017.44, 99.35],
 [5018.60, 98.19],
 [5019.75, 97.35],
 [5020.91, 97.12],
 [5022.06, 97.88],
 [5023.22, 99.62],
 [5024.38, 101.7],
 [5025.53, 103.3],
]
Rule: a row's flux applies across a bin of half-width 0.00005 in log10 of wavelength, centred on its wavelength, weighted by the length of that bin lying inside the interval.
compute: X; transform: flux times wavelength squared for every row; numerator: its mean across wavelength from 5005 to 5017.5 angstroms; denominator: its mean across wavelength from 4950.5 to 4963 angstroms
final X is 1.1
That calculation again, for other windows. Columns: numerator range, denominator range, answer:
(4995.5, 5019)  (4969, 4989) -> 0.97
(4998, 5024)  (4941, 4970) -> 1.06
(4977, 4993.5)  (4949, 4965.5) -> 1.06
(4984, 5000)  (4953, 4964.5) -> 1.01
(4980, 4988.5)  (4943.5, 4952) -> 1.08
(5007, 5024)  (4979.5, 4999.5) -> 1.08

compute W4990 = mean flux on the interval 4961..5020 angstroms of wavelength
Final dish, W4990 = 92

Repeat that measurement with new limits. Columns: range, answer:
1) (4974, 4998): 91.6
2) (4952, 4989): 92.5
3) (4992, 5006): 85.5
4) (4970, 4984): 94.7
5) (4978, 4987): 96.8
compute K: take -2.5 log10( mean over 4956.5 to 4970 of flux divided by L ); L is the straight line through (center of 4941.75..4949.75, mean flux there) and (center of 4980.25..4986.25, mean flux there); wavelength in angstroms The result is 0.04 mag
